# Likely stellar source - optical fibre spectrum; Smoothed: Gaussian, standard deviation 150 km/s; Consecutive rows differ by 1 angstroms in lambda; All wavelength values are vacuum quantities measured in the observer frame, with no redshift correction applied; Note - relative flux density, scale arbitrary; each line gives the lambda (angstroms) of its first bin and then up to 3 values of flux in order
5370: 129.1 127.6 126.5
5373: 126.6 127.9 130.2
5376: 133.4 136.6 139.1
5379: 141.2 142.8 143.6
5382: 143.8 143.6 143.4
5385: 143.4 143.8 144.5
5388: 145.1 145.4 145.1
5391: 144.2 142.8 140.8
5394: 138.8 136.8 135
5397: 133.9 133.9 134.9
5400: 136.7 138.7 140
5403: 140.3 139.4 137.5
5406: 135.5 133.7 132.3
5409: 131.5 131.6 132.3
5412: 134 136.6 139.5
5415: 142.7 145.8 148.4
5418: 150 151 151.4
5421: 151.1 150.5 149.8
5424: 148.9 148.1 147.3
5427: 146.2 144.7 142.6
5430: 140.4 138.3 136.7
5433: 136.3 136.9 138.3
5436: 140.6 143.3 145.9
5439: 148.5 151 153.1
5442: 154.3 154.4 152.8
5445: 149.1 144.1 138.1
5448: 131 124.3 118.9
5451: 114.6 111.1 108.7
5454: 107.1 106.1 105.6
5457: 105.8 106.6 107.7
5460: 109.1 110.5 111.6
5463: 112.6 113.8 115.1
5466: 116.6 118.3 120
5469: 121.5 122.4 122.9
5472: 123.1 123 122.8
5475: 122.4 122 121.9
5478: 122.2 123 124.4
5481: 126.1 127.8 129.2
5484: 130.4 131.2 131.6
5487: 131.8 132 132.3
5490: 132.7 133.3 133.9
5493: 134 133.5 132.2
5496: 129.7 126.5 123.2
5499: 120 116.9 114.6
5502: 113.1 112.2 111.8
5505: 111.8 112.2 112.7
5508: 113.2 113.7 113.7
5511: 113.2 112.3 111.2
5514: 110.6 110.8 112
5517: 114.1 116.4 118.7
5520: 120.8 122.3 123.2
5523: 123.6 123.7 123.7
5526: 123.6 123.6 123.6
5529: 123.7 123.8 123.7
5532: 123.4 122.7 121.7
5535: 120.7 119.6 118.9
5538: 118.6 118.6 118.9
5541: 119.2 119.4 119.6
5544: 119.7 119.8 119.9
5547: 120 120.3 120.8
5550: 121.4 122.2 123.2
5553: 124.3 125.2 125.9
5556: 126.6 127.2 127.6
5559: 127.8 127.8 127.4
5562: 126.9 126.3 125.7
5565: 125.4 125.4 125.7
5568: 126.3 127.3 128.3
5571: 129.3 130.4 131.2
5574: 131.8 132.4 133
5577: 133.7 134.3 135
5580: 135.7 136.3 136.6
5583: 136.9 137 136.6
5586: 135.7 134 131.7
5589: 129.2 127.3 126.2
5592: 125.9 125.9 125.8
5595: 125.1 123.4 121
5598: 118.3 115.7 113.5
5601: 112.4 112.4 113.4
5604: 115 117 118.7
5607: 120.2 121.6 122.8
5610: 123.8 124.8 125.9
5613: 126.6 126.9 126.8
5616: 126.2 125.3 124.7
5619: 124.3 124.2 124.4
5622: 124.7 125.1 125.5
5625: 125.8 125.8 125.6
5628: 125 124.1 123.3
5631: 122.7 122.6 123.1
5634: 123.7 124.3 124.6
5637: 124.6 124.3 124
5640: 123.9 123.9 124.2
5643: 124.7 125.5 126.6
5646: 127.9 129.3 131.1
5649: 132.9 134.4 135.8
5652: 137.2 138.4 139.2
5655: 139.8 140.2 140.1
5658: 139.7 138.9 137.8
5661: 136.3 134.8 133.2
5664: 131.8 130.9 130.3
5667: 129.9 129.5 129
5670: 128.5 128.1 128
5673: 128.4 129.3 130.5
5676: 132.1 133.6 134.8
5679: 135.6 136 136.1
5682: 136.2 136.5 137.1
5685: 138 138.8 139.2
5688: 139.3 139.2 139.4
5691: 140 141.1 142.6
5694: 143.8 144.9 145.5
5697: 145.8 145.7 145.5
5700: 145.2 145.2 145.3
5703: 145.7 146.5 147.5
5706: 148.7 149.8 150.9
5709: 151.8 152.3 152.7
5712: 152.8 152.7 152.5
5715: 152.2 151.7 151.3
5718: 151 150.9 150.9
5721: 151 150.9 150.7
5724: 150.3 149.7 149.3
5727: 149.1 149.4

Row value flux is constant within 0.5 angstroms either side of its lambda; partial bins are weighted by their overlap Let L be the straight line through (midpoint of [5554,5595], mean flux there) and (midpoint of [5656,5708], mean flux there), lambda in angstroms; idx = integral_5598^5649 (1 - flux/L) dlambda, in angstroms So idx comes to 3.9 angstroms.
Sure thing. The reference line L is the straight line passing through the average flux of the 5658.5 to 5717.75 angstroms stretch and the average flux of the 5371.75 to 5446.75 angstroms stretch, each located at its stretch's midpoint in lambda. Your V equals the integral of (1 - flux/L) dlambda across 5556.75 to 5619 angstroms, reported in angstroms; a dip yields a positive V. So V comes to 6.3 angstroms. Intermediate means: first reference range 141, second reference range 140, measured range 127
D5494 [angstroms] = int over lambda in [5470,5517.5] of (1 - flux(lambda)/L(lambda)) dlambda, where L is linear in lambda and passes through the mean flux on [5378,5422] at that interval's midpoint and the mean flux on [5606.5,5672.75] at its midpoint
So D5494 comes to 4.9 angstroms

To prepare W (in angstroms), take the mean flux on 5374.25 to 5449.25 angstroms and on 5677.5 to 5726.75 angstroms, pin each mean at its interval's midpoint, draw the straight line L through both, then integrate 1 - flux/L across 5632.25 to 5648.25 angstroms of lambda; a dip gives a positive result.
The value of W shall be 2.2 angstroms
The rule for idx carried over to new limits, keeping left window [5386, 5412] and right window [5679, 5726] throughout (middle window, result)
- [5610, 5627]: 2.2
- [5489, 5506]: 2.0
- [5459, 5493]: 4.1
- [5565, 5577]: 1.1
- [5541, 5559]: 2.5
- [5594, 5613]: 3.1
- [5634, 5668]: 3.1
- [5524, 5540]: 2.2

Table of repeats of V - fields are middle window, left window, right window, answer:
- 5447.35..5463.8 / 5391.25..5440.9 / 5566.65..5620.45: 3.06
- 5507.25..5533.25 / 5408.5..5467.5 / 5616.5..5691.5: 2.73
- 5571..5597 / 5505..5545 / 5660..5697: -1.33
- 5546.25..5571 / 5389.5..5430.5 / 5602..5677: 1.34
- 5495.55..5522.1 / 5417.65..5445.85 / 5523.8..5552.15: 2.56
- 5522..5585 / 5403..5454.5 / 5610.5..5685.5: 3.84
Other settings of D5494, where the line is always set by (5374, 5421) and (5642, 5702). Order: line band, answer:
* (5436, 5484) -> 4.8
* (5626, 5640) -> 1.3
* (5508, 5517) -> 1.7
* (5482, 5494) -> 0.6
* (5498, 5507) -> 1.6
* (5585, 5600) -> 1.2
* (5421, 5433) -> -0.5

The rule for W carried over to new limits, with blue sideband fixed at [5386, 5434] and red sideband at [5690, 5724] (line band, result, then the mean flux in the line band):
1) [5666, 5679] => 1.50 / 130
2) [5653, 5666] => 0.92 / 137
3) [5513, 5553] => 6.62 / 120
